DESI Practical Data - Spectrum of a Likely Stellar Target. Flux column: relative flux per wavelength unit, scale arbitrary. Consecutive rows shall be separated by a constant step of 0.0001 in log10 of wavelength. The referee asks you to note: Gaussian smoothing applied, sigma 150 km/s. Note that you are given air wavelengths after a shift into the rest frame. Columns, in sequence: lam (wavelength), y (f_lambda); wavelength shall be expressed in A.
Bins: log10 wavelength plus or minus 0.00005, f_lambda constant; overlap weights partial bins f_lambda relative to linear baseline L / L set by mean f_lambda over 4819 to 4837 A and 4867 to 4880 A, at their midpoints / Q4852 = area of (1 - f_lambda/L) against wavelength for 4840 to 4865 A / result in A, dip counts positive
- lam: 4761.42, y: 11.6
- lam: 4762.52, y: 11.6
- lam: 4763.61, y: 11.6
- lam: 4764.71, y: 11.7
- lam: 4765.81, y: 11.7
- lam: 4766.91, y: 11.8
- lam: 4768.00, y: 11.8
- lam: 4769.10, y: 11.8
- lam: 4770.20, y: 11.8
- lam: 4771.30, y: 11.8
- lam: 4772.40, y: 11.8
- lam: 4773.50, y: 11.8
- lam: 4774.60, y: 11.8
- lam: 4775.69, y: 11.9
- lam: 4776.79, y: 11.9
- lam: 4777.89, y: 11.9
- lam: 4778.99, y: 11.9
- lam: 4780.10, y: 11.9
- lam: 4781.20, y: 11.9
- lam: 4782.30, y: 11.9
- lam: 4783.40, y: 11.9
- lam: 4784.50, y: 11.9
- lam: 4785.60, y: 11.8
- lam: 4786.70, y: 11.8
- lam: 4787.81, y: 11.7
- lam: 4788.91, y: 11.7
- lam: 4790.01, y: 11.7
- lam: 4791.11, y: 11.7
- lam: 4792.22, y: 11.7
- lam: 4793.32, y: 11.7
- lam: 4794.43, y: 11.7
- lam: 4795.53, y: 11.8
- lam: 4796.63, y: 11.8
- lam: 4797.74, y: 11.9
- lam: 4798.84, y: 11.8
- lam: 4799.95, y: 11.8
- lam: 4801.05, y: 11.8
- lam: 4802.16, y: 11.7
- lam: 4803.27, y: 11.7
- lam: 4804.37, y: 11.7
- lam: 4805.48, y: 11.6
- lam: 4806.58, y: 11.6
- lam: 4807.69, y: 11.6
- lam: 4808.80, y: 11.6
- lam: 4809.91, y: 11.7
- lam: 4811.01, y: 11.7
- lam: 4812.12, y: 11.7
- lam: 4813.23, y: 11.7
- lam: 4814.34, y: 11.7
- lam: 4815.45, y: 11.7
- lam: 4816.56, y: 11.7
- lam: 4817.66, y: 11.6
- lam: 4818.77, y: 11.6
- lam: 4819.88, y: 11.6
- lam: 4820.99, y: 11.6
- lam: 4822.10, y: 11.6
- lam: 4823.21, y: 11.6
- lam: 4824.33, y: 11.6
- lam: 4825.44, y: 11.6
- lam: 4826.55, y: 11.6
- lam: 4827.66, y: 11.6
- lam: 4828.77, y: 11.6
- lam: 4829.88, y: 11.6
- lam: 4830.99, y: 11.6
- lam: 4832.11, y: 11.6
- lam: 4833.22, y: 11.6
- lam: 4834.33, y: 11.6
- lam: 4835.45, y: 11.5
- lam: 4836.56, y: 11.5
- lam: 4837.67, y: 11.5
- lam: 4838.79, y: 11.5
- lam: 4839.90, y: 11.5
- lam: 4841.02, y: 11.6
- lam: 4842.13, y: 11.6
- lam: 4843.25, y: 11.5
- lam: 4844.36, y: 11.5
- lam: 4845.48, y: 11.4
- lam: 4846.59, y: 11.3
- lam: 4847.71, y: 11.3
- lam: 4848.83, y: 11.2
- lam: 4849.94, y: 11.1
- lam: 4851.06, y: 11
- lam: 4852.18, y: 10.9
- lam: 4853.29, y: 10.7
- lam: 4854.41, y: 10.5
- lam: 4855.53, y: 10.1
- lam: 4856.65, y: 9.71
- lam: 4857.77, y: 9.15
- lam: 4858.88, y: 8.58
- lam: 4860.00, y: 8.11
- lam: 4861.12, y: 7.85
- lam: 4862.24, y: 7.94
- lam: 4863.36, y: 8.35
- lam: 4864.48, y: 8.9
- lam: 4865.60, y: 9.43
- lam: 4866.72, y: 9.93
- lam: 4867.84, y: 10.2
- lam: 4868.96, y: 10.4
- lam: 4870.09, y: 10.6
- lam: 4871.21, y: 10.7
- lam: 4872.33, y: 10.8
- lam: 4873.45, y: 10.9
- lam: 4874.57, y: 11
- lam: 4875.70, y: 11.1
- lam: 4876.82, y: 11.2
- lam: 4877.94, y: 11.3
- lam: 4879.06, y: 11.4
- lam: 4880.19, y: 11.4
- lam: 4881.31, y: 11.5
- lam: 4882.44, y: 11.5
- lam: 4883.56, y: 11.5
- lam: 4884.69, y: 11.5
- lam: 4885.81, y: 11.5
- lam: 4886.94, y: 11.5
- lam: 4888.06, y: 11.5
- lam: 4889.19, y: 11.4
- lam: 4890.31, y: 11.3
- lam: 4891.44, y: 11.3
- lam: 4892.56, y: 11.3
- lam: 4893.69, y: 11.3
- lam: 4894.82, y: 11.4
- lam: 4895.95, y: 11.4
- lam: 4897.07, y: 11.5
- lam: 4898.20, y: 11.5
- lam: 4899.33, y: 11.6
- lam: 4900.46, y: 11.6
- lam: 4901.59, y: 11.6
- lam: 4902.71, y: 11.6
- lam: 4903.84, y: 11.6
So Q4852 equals 2.2 A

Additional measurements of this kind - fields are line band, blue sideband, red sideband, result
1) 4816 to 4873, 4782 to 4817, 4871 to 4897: 3.50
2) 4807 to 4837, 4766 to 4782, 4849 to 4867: -3.11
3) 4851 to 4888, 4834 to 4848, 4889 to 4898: 3.48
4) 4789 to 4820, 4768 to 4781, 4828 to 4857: -0.31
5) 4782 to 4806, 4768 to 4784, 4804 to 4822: -0.02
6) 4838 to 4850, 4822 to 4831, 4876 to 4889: 0.13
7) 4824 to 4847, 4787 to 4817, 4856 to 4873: -2.38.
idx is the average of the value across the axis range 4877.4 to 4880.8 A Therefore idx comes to 11.4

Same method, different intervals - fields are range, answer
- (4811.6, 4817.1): 11.7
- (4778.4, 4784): 11.9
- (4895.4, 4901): 11.5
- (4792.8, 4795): 11.7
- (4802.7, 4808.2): 11.6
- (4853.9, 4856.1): 10.3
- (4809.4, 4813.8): 11.7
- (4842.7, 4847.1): 11.4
